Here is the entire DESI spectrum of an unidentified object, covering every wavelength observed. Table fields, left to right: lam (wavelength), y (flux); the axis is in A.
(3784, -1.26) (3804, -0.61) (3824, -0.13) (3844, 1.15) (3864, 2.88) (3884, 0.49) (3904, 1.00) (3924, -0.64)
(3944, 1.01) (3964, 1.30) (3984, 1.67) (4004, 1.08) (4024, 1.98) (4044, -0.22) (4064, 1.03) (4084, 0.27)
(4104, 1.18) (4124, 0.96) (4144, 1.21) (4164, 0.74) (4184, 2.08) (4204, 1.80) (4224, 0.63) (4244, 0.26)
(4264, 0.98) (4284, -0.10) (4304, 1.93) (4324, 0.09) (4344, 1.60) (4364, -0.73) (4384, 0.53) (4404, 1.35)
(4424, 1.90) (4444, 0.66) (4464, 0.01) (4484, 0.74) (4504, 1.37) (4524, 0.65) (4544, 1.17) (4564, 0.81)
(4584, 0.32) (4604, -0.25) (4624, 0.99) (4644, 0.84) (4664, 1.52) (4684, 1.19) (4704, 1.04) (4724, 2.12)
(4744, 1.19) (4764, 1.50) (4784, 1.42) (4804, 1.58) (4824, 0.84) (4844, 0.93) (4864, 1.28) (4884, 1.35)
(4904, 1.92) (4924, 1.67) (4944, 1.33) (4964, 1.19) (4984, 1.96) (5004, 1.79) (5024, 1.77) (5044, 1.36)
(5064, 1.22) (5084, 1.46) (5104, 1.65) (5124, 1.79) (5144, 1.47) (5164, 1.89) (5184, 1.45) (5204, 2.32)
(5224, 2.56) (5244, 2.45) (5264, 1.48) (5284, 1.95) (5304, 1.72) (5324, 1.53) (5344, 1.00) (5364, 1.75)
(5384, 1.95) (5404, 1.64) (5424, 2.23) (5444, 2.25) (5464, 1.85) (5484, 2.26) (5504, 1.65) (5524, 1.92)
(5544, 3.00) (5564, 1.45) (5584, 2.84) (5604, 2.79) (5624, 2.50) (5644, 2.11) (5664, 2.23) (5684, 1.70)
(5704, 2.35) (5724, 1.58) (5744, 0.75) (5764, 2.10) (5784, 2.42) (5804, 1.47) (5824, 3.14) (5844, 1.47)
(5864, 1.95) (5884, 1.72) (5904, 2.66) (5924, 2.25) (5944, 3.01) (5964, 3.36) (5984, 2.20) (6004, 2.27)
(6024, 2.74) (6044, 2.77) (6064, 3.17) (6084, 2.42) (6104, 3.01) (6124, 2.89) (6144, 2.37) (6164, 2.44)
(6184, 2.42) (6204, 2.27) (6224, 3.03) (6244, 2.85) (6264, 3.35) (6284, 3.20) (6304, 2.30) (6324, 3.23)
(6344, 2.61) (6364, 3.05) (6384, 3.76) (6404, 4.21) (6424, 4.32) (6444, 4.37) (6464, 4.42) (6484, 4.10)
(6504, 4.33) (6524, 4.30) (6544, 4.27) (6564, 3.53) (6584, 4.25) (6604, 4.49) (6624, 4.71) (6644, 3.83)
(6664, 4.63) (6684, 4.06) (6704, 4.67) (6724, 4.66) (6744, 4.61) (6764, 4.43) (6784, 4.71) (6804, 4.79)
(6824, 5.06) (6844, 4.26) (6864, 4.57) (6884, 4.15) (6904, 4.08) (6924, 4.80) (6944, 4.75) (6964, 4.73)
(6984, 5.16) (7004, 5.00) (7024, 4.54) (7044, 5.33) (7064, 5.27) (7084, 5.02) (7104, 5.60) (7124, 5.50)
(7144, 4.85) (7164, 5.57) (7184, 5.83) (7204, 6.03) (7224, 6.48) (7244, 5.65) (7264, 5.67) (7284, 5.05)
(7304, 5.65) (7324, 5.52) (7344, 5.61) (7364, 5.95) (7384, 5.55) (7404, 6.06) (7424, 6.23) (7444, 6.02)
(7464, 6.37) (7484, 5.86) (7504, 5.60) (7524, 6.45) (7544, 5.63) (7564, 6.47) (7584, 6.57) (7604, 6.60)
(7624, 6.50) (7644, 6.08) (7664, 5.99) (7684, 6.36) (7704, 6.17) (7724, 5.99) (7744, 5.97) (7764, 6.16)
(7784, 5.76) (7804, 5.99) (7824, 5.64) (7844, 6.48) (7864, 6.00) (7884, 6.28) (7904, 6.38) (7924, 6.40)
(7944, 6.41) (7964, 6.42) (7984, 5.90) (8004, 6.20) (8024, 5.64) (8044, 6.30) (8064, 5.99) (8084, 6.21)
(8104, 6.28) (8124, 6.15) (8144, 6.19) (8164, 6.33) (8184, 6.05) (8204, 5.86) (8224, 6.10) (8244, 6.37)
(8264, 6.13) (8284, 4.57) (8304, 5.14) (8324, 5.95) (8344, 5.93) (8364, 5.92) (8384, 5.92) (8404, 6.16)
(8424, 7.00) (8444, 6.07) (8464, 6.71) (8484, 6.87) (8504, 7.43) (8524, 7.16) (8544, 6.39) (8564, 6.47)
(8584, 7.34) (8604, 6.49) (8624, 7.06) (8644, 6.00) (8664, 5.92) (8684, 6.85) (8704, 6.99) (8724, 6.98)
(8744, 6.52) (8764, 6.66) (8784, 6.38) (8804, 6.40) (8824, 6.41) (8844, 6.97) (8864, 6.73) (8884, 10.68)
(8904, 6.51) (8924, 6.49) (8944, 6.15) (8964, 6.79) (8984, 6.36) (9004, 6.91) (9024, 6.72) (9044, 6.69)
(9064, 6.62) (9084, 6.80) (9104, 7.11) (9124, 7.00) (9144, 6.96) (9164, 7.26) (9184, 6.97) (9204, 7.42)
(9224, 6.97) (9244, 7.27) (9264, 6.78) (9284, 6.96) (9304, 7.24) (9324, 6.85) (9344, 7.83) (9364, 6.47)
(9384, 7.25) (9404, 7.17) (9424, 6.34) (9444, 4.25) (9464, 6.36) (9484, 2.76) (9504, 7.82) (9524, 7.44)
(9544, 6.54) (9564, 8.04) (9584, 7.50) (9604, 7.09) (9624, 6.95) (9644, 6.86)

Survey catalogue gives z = 0.60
